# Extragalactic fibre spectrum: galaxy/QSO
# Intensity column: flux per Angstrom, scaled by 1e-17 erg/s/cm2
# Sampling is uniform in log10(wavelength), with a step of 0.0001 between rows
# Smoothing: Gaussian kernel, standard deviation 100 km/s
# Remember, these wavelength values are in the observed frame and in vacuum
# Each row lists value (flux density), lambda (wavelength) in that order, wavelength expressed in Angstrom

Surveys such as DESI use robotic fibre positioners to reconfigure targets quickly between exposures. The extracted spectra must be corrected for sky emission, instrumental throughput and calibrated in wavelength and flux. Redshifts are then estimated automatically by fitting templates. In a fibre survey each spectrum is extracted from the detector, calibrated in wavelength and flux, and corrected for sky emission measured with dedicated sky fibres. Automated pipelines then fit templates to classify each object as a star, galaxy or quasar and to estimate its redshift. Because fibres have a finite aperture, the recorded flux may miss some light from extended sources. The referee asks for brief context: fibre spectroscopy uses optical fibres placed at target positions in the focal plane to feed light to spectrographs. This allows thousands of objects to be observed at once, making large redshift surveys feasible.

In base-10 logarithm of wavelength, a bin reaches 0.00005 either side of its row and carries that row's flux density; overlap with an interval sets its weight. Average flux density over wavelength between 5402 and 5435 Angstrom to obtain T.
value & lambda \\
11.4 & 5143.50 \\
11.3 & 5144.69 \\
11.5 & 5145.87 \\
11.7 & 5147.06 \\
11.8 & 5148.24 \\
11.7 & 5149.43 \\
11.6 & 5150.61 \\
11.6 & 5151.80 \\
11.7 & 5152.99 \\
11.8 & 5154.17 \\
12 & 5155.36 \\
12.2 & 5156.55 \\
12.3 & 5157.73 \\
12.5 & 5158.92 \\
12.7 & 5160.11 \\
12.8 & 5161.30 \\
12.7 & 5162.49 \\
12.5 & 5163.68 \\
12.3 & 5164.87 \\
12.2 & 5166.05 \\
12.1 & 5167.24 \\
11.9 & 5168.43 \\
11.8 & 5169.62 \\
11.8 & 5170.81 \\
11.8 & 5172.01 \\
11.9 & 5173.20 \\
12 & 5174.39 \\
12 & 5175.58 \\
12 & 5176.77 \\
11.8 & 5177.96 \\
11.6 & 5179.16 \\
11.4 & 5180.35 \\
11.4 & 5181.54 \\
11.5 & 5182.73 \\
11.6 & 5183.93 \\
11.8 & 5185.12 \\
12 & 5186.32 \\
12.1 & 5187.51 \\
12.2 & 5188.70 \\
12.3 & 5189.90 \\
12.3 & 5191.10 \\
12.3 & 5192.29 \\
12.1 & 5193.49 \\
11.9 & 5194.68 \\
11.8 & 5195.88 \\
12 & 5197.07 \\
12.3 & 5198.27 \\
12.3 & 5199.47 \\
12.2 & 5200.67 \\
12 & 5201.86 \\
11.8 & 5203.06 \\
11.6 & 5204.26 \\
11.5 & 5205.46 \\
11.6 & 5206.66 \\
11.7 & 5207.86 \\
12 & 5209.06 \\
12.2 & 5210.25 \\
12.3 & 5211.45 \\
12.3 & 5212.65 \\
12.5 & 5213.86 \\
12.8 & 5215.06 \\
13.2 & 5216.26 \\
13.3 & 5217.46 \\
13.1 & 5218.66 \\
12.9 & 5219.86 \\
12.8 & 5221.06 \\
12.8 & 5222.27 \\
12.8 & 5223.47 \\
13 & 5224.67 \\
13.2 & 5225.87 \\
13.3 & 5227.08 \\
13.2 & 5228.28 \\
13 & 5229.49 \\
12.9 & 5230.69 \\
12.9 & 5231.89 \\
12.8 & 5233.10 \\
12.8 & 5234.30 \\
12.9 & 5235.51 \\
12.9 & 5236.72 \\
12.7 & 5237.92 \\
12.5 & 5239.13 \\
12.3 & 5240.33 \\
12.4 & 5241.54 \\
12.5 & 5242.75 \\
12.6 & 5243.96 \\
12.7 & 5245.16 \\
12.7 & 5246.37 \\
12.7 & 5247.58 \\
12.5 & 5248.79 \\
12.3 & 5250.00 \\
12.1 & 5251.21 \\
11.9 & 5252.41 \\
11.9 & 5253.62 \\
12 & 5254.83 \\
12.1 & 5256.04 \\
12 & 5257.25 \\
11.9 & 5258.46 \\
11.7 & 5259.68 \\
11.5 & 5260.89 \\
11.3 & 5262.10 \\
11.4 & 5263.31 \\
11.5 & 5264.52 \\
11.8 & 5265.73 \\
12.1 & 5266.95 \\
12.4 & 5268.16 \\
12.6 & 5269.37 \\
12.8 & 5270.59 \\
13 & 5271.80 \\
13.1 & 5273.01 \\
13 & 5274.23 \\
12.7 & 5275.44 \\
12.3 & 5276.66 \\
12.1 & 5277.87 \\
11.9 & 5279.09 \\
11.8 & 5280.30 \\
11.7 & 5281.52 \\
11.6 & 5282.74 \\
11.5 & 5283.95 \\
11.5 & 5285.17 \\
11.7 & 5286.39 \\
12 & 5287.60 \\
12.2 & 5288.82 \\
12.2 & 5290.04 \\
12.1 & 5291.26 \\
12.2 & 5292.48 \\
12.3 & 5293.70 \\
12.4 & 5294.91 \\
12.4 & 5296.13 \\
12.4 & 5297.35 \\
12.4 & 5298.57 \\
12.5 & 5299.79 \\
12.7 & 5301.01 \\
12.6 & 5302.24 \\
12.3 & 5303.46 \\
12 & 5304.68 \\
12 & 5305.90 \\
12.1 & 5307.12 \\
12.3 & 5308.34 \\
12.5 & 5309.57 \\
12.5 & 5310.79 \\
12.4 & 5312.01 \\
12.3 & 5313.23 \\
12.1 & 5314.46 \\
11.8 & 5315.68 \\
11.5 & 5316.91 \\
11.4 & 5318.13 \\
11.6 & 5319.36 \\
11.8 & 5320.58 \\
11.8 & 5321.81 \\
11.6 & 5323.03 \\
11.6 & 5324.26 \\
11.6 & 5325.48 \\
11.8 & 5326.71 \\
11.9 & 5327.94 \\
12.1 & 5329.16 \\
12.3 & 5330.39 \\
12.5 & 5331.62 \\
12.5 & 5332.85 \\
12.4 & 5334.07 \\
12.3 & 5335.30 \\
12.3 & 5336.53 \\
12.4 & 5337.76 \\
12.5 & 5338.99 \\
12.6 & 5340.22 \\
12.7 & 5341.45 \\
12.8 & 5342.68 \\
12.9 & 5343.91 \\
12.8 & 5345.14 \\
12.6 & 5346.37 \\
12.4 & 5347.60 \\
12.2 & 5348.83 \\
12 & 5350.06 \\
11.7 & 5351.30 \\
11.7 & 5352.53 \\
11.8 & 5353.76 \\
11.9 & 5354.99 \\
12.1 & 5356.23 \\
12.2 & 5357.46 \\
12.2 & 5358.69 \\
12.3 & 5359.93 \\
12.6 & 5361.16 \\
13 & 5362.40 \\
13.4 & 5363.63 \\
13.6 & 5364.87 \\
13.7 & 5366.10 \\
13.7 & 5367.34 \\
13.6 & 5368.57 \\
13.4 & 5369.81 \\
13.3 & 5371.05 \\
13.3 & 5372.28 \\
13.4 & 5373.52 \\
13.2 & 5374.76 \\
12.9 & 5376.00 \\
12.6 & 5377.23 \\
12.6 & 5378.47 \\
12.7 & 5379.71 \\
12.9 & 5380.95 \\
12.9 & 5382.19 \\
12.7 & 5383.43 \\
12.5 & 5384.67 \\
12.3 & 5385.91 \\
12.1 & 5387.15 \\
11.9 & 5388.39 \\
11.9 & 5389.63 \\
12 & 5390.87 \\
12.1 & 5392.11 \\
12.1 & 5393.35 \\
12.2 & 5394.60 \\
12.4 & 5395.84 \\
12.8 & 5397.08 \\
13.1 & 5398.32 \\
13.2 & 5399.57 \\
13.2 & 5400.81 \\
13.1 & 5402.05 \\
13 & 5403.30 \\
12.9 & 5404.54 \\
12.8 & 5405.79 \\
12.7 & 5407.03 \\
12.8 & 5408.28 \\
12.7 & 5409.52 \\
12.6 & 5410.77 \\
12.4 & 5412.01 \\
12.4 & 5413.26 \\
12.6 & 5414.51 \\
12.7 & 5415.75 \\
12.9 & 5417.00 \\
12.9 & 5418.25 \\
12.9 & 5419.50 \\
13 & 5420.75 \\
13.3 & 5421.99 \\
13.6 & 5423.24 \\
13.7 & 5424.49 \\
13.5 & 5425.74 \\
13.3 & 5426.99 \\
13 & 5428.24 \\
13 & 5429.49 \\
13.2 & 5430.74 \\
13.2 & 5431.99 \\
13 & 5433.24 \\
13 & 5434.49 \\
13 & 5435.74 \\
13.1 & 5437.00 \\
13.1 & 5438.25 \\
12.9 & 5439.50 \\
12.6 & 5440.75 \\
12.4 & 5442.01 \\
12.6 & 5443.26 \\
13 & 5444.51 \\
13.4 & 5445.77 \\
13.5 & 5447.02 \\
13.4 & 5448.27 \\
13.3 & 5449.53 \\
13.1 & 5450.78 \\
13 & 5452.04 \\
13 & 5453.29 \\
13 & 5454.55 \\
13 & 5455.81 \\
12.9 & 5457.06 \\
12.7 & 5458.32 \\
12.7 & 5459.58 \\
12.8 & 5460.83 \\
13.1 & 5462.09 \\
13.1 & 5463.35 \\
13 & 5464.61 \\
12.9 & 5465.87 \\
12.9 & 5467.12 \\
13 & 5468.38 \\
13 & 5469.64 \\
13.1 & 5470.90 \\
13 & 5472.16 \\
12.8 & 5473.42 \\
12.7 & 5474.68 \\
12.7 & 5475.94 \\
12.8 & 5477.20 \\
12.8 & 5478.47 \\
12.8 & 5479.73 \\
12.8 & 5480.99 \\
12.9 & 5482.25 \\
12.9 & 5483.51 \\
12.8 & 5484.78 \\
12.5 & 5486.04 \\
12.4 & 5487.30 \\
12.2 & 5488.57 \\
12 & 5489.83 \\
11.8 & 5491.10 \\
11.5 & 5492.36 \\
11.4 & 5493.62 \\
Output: 13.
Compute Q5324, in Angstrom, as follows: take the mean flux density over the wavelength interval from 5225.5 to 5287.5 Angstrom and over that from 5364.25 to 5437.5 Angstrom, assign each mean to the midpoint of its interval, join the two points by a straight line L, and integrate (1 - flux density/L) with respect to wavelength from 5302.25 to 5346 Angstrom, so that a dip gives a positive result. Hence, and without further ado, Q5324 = 1.4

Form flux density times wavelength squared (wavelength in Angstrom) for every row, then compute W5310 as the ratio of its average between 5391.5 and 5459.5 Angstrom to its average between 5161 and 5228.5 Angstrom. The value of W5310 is 1.2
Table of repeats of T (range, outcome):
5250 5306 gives 12.1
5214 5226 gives 13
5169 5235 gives 12.3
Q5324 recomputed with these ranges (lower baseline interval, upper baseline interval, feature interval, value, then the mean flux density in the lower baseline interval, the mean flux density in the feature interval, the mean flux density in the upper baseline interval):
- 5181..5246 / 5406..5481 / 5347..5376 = 0.1 Angstrom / 12.4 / 12.7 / 13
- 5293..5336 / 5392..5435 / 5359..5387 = -0.9 Angstrom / 12.1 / 13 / 12.9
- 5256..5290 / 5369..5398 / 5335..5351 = -0.1 Angstrom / 12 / 12.5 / 12.6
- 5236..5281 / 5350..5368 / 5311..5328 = 0.8 Angstrom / 12.3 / 11.8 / 12.5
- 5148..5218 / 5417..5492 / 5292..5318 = 0.4 Angstrom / 12.1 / 12.3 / 12.9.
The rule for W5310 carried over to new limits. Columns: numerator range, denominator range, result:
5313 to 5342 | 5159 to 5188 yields 1.07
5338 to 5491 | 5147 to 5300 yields 1.12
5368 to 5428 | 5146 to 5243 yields 1.13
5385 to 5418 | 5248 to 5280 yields 1.09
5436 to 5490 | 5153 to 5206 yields 1.19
